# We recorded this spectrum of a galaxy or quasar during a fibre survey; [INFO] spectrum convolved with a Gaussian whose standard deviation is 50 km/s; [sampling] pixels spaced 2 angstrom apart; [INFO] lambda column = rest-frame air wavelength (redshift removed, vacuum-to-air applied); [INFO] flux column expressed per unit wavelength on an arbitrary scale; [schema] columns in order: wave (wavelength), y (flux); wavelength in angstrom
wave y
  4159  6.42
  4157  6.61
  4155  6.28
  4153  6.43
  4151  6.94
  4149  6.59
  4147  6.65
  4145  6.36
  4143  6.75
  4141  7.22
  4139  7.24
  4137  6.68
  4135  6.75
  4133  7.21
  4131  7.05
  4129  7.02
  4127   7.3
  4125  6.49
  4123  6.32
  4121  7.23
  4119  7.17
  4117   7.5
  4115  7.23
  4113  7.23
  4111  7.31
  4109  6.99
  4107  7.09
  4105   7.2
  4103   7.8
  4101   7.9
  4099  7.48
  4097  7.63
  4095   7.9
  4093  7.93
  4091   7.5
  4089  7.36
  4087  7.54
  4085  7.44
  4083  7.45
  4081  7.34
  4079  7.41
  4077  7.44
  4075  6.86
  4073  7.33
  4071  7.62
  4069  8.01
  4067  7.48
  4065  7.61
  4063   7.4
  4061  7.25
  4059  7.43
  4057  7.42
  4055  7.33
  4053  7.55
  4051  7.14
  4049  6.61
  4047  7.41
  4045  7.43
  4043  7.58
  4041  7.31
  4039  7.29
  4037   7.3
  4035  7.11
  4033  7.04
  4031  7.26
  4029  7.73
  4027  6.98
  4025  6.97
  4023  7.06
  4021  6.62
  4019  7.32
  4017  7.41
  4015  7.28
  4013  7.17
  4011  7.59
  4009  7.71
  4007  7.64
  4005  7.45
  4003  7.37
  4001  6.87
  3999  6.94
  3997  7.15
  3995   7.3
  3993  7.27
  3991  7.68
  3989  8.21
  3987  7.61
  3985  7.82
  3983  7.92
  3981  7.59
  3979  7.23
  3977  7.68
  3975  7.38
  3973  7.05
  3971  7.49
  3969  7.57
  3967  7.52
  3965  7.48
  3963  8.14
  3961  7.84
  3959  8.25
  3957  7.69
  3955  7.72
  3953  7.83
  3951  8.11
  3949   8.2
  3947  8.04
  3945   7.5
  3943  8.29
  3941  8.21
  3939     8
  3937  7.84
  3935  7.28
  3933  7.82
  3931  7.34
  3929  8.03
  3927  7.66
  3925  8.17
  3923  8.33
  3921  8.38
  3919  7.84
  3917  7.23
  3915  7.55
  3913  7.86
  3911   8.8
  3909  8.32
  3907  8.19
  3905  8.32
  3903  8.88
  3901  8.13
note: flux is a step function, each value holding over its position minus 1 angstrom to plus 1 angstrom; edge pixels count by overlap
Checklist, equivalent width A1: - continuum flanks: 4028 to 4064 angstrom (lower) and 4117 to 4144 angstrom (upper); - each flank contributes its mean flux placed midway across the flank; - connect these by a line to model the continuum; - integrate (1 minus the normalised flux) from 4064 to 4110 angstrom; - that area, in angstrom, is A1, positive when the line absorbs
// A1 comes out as -2.2 angstrom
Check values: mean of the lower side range 7.31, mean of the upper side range 6.98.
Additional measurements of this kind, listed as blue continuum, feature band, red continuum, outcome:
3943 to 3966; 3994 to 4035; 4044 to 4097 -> 2.26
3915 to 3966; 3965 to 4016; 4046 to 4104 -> 1.77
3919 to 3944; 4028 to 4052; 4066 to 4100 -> 1.15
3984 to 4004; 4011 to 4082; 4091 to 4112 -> 1.59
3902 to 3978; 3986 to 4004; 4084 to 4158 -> 0.65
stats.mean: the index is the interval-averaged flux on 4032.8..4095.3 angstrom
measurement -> 7.4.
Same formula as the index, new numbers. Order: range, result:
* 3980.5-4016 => 7.47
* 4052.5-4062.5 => 7.39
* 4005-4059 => 7.29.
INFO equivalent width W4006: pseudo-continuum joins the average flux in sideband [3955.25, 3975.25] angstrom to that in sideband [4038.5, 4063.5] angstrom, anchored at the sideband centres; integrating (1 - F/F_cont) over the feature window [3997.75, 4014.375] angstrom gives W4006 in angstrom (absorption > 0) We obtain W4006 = 0.3 angstrom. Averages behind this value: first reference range 7.65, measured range 7.34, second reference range 7.32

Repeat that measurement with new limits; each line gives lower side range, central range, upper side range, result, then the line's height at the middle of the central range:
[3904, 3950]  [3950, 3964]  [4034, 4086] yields -0.20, 7.83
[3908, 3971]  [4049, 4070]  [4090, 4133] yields 0.15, 7.48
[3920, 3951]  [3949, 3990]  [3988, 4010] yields -0.30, 7.66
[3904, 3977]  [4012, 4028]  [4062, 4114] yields 1.15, 7.65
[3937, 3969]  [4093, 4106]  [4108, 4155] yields -1.04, 7.1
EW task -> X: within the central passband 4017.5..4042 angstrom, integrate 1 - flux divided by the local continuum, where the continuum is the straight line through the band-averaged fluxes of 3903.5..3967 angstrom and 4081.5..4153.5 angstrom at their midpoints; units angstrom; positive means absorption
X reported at 1.21 angstrom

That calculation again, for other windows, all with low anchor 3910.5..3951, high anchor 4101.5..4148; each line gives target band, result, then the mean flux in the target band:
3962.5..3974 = 0.3 angstrom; 7.52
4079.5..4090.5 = -0.3 angstrom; 7.43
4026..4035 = 0.3 angstrom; 7.24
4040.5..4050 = 0.2 angstrom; 7.27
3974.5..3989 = 0.1 angstrom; 7.65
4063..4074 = -0.4 angstrom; 7.59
